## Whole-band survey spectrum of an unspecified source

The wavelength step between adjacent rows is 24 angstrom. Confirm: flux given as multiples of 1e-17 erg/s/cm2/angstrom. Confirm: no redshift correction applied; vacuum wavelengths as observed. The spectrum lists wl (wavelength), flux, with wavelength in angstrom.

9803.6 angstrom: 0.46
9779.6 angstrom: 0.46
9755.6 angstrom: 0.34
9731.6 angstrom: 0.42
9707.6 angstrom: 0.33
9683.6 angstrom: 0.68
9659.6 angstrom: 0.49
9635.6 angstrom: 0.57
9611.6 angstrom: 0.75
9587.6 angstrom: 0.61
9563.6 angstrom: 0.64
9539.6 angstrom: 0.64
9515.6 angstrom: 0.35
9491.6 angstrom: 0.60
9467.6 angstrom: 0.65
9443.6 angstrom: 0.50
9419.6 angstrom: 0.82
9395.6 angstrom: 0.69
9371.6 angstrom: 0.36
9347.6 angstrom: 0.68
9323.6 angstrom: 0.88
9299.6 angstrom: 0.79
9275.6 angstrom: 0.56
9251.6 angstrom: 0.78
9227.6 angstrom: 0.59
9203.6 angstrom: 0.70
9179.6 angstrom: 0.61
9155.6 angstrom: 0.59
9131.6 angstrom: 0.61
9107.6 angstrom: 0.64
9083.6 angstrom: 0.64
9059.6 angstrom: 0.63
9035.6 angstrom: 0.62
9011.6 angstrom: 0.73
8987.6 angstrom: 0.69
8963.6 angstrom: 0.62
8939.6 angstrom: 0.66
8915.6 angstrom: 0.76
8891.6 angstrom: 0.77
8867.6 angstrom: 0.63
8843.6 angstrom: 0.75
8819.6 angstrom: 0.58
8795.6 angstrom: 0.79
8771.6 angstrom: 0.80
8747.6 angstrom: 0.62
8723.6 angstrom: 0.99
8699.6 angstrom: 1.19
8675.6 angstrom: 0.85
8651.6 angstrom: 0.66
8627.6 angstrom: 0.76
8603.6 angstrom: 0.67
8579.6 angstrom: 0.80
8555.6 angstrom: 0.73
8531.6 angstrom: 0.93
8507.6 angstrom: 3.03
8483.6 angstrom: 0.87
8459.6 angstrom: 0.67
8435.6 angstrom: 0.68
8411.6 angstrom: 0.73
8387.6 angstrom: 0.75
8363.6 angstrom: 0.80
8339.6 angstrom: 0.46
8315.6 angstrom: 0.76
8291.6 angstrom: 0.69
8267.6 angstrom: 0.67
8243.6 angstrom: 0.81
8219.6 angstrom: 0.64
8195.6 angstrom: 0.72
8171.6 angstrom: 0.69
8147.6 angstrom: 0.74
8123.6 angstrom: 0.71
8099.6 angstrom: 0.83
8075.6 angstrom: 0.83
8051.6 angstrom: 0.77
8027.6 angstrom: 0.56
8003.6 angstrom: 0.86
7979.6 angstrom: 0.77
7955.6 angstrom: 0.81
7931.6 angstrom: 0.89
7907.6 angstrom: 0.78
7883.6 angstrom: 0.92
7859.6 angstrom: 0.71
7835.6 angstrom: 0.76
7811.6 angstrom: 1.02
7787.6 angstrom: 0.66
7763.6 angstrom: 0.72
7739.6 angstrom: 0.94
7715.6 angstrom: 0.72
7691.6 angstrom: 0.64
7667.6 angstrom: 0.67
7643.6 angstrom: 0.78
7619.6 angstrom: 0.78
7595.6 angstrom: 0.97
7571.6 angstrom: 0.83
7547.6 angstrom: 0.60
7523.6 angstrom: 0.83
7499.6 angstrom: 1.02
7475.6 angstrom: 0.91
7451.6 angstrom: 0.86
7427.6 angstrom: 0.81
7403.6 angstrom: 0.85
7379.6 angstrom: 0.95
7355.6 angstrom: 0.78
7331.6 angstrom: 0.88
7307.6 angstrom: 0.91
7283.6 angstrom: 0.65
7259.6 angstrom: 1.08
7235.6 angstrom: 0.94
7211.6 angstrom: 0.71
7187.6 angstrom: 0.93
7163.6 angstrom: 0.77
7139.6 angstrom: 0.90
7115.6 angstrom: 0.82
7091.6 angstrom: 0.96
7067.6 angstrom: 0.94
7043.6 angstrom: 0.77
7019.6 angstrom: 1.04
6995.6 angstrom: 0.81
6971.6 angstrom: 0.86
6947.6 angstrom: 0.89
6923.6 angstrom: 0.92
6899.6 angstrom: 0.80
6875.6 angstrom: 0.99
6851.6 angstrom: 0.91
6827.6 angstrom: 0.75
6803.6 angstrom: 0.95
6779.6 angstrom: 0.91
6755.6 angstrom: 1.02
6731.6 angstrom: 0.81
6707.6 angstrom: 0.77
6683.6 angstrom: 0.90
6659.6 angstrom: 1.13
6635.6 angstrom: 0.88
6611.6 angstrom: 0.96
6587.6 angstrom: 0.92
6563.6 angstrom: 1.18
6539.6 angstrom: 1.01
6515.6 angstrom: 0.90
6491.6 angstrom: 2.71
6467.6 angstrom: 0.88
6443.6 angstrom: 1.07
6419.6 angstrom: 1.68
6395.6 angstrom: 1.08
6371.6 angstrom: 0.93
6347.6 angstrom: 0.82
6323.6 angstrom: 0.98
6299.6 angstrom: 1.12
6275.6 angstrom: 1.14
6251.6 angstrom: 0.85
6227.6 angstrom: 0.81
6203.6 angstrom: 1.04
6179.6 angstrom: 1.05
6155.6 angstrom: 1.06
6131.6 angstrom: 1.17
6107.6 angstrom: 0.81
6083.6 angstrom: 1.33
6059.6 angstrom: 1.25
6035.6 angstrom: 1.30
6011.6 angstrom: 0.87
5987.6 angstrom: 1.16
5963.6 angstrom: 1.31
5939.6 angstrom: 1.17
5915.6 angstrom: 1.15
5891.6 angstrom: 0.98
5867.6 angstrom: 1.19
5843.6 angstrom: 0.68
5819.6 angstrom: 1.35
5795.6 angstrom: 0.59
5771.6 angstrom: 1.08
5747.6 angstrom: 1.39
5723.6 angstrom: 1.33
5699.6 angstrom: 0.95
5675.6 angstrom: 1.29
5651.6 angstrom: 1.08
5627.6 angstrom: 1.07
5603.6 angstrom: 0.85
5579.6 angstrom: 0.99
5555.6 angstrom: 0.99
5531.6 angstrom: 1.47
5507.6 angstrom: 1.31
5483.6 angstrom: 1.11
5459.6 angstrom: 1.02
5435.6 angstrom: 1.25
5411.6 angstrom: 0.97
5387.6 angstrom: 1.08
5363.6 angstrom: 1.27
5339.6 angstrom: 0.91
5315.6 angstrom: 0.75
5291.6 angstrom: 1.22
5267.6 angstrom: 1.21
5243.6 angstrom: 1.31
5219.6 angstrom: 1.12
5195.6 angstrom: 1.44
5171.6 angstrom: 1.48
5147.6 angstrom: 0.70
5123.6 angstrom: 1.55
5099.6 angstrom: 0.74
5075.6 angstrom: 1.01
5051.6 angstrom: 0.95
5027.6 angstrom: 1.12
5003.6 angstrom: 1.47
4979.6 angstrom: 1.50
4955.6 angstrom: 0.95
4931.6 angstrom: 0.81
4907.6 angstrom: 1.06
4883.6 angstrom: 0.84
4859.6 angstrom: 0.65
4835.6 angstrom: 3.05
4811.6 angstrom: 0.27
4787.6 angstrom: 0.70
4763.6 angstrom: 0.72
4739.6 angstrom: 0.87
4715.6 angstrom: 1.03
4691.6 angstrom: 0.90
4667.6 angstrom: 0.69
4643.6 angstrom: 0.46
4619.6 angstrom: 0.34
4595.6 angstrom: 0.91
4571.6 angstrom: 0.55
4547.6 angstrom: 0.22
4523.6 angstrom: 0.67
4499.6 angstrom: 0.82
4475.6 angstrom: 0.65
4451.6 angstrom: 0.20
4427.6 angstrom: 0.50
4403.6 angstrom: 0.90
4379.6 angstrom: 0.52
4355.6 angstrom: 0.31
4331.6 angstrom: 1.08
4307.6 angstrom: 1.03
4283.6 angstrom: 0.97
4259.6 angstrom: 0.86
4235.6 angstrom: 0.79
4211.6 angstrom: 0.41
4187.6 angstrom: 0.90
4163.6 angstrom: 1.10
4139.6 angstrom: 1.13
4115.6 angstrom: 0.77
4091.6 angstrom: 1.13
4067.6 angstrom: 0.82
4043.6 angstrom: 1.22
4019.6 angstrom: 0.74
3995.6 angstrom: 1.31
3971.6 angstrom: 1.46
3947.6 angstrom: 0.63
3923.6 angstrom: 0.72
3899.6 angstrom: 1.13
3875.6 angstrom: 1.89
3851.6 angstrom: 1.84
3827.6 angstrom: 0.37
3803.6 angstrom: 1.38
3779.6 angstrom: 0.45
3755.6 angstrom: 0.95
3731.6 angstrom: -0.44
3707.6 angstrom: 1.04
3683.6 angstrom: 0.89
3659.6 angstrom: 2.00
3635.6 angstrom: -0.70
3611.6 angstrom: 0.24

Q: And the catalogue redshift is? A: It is 0.295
